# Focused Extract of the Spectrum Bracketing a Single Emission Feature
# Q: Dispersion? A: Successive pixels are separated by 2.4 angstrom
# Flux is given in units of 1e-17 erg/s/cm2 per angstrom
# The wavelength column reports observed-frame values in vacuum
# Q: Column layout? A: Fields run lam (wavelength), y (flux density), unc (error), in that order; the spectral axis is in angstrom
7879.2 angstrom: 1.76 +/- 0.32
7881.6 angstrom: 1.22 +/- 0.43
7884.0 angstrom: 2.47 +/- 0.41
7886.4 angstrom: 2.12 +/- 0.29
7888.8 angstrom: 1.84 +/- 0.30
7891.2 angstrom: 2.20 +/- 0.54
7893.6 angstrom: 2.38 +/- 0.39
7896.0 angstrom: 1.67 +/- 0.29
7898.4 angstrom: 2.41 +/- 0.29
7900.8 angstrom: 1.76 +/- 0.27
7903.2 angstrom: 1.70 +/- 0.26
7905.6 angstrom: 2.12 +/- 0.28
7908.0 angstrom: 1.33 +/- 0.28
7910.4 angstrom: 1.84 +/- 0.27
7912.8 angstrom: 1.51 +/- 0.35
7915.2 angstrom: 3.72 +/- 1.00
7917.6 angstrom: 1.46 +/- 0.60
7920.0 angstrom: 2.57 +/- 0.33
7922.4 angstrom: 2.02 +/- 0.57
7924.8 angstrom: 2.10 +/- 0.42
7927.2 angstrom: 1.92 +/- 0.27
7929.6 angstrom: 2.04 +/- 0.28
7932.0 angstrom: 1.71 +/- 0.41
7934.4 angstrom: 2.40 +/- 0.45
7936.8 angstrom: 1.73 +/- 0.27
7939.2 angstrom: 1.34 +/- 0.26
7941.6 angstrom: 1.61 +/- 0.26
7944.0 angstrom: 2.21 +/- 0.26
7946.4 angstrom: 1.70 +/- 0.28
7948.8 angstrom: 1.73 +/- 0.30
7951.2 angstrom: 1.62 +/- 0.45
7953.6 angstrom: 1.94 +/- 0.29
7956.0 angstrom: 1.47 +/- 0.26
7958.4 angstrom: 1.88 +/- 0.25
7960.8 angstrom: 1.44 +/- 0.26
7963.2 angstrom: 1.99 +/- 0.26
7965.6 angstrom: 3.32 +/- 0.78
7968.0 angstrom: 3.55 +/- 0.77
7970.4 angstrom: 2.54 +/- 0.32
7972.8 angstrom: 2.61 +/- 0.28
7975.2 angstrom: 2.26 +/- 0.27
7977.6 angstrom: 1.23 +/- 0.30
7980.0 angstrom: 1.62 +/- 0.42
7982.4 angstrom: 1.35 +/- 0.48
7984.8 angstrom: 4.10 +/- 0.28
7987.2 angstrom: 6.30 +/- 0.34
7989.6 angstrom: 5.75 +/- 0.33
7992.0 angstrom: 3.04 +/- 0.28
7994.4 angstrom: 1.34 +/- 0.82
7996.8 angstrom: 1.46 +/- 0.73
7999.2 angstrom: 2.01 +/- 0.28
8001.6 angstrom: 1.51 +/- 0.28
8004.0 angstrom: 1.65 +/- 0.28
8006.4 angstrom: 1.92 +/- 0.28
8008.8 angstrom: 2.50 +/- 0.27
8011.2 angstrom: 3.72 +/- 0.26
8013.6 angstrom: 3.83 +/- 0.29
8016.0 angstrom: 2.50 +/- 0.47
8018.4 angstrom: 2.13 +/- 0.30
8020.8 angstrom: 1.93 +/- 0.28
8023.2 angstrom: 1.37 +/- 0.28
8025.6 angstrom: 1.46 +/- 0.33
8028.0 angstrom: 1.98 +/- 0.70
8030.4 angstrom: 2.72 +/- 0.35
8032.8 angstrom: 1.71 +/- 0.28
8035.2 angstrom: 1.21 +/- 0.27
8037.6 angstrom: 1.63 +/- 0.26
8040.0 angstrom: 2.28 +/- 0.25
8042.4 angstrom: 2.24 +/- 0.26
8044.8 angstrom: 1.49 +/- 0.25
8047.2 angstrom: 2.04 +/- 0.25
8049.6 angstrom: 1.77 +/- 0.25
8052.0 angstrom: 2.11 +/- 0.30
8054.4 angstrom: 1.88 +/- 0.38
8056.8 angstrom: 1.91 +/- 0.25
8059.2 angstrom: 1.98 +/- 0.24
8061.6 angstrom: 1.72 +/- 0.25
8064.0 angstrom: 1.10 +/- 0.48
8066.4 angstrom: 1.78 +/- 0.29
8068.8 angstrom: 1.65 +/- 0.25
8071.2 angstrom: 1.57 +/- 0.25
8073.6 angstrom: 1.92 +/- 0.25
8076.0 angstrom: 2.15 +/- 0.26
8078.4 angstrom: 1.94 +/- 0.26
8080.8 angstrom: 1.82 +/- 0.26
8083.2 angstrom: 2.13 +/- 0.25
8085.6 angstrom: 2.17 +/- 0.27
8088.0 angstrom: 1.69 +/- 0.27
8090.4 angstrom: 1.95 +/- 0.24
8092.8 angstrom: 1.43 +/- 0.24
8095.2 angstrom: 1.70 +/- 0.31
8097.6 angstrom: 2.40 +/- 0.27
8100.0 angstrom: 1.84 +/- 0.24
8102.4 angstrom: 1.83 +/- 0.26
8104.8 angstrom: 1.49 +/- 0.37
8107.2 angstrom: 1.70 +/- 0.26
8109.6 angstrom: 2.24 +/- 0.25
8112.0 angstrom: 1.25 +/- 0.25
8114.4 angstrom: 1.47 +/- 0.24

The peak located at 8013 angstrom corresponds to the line [N II] 6583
